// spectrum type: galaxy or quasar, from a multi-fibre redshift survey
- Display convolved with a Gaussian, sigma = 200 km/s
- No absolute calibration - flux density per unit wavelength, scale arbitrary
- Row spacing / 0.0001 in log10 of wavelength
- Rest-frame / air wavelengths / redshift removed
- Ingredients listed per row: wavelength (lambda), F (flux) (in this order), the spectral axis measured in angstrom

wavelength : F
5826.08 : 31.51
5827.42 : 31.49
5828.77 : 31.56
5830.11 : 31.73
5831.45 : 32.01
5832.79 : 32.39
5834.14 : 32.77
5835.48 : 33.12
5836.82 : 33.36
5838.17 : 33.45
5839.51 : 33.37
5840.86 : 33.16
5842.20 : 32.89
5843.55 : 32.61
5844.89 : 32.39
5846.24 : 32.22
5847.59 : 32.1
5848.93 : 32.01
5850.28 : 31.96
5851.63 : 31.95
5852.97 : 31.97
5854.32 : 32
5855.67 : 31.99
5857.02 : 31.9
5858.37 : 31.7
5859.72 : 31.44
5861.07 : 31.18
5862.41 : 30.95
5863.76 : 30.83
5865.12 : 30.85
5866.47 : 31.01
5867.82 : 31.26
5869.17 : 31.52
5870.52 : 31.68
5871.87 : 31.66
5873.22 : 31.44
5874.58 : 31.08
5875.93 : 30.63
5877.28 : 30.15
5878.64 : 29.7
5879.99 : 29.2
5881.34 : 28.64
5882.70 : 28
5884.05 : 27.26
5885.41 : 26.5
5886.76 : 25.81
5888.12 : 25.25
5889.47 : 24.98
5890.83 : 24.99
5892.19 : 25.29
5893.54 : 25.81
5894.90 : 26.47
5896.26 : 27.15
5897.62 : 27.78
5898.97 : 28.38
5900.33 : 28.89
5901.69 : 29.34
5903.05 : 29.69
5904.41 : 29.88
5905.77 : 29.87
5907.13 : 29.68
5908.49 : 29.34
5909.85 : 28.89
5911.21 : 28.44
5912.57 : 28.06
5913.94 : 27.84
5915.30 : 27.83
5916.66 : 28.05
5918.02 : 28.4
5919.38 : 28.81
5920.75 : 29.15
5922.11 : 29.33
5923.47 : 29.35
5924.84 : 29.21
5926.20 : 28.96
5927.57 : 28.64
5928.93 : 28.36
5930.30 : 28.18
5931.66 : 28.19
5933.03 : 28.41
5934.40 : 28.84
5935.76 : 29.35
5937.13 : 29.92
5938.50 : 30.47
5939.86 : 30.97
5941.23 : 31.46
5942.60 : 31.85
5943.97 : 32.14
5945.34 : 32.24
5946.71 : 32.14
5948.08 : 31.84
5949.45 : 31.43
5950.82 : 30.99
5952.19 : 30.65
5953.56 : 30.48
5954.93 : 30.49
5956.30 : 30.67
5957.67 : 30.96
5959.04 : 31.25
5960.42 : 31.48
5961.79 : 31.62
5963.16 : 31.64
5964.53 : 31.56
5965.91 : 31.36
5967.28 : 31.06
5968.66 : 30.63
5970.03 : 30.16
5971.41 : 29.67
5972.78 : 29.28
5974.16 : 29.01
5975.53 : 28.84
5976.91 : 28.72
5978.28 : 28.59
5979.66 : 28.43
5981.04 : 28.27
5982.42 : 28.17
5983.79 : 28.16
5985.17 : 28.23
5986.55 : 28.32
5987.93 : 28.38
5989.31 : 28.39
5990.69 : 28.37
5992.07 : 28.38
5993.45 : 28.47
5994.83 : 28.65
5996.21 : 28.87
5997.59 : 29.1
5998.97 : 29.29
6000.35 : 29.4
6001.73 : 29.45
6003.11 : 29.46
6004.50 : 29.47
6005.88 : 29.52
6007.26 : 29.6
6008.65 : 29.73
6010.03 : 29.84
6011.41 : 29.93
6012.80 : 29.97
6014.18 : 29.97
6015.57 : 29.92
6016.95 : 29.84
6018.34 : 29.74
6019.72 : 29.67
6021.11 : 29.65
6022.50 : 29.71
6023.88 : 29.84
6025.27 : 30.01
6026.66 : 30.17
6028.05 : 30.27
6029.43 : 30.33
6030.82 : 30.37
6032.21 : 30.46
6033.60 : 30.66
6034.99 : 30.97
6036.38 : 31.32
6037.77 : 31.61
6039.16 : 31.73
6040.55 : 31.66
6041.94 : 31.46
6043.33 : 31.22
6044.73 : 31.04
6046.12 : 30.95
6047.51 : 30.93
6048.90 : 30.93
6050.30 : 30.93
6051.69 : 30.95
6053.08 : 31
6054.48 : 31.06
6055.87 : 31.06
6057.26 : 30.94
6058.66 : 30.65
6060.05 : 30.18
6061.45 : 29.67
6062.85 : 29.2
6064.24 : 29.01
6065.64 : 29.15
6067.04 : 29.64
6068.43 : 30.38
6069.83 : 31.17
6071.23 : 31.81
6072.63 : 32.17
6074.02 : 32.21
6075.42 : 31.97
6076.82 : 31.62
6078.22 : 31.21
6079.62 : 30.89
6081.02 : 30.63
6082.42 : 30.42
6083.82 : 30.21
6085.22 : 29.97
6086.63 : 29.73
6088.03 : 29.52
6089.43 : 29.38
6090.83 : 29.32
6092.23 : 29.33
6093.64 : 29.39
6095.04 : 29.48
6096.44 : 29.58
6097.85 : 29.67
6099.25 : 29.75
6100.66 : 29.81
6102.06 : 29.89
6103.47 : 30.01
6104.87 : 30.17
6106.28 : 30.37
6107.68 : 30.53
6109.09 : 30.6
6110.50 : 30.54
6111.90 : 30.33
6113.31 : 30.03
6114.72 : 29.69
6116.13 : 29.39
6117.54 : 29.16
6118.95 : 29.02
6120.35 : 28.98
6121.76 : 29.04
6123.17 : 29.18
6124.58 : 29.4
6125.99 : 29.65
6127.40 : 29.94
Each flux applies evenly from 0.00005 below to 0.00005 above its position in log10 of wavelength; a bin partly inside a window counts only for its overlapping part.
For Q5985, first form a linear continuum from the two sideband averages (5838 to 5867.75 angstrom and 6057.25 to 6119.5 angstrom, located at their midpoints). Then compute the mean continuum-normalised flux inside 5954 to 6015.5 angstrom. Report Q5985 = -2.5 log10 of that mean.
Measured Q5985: 0.050 mag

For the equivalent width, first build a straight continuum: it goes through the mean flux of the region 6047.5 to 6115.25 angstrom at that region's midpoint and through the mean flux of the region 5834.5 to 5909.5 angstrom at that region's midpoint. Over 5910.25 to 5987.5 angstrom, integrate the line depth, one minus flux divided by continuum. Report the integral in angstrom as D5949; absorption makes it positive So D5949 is 1.2 angstrom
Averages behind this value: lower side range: 30.1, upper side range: 30.3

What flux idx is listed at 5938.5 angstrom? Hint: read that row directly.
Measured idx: 30.47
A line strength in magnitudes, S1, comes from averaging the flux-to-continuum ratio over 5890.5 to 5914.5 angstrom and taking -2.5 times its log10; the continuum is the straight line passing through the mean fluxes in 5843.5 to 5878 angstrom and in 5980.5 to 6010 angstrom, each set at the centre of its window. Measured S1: 0.09 mag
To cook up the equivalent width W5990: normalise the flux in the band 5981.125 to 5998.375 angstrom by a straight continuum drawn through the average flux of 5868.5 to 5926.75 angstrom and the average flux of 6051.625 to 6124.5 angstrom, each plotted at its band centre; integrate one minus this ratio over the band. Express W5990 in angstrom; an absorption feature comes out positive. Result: 0.52 angstrom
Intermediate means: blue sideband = 28.6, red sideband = 30.2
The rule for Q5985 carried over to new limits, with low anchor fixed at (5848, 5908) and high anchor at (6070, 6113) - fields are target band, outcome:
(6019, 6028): 0.01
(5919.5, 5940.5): 0.02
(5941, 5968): -0.05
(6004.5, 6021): 0.01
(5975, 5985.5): 0.06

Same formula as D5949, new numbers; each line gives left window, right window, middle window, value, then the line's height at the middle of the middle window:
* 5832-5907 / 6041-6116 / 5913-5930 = 0.92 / 30.3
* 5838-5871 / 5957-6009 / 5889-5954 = 3.21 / 30.6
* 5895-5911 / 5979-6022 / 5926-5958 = -1.49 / 29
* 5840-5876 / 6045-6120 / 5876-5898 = 3.07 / 31.6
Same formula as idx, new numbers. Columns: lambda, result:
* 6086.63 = 29.73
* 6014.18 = 29.97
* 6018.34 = 29.74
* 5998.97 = 29.29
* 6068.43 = 30.38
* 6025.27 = 30.01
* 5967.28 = 31.06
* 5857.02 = 31.9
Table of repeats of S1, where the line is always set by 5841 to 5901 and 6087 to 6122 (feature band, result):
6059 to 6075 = -0.025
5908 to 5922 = 0.050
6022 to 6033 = -0.014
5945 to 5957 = -0.049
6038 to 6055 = -0.050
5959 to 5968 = -0.056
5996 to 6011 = 0.012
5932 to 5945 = -0.019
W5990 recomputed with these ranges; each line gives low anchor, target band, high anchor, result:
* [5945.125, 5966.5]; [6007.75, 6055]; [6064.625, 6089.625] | 0.6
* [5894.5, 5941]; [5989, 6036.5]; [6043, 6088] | 0.6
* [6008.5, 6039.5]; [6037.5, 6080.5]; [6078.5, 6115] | -1.1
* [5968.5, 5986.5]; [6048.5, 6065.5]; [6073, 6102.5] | -0.3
